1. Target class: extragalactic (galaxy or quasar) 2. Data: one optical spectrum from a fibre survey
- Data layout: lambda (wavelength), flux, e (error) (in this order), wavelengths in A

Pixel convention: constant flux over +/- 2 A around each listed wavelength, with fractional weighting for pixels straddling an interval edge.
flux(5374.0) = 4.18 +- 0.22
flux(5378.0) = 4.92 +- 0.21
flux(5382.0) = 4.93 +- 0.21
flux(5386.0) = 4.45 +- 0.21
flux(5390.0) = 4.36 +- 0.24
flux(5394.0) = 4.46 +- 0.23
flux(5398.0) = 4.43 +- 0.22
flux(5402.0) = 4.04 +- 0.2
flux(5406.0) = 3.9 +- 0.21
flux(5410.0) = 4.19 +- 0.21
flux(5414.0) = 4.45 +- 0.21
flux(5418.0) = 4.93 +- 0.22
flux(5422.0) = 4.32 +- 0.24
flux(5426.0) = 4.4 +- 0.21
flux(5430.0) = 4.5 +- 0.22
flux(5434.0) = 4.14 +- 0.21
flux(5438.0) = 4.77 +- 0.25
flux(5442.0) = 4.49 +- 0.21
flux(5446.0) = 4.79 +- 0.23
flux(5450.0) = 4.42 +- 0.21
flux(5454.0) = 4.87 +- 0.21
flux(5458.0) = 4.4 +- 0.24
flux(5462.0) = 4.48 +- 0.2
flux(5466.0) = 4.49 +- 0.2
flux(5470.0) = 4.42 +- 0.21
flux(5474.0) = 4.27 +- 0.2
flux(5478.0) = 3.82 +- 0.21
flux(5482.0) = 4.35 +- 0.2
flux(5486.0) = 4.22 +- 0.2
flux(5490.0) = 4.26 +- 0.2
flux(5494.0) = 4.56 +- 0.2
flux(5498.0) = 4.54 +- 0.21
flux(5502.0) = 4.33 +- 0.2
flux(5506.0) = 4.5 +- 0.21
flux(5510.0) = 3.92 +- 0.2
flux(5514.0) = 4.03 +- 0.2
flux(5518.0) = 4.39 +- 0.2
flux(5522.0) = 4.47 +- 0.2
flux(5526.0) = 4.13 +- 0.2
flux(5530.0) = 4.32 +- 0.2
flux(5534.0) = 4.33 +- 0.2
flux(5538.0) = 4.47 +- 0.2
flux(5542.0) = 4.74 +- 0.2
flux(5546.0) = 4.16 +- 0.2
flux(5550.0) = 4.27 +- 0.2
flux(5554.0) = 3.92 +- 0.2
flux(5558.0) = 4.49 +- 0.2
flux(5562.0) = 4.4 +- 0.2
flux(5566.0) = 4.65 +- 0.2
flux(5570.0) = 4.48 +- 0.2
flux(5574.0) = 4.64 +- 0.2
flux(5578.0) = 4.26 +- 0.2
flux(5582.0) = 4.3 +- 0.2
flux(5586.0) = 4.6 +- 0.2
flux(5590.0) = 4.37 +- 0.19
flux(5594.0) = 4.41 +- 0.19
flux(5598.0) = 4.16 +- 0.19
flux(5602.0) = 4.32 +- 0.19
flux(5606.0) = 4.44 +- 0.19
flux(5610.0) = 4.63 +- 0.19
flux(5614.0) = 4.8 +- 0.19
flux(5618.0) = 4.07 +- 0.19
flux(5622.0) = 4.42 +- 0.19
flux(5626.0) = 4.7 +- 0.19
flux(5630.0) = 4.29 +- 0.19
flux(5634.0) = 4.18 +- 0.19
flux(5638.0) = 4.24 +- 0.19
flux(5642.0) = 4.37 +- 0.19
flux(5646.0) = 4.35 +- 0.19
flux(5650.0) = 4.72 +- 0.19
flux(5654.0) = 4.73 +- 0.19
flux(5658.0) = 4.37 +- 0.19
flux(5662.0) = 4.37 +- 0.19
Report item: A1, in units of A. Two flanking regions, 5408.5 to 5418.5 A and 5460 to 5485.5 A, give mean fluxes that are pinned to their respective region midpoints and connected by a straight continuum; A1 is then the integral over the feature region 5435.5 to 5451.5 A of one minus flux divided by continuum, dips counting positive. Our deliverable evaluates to -0.80 A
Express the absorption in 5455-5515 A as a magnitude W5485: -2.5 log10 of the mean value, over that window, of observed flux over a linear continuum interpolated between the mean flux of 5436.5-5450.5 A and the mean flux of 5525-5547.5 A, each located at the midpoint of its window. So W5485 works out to 0.05 mag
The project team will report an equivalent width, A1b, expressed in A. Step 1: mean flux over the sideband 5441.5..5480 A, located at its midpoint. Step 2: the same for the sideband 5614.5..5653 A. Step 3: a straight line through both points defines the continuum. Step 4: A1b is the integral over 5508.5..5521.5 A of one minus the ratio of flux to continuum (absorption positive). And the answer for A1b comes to 0.8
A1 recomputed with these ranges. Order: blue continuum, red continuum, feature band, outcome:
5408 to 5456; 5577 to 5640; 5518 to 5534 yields 0.5 A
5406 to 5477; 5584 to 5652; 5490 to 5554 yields 1.6 A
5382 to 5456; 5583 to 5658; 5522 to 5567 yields 0.9 A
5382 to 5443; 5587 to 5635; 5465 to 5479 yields 0.5 A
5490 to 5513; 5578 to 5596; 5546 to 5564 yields 0.5 A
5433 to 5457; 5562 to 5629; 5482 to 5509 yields 1.0 A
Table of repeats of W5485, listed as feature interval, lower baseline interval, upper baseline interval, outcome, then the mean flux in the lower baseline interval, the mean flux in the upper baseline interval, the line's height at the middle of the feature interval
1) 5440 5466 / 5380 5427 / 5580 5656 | -0.038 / 4.41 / 4.43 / 4.41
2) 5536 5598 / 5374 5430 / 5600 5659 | 0.010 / 4.44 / 4.44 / 4.44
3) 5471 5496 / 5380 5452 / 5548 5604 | 0.040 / 4.44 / 4.38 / 4.41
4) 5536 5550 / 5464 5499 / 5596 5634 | -0.017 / 4.32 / 4.41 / 4.36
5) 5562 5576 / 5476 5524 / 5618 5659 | -0.052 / 4.28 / 4.42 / 4.35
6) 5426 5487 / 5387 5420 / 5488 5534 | -0.025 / 4.35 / 4.31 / 4.33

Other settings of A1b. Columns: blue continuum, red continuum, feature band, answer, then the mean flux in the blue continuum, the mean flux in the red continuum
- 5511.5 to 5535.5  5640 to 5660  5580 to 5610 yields 0.1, 4.27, 4.51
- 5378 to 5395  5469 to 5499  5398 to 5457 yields 0.3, 4.6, 4.29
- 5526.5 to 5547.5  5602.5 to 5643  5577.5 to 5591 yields 0.0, 4.39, 4.41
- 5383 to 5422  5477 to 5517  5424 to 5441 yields -0.5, 4.37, 4.27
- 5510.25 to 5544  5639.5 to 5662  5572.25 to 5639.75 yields 0.5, 4.34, 4.49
